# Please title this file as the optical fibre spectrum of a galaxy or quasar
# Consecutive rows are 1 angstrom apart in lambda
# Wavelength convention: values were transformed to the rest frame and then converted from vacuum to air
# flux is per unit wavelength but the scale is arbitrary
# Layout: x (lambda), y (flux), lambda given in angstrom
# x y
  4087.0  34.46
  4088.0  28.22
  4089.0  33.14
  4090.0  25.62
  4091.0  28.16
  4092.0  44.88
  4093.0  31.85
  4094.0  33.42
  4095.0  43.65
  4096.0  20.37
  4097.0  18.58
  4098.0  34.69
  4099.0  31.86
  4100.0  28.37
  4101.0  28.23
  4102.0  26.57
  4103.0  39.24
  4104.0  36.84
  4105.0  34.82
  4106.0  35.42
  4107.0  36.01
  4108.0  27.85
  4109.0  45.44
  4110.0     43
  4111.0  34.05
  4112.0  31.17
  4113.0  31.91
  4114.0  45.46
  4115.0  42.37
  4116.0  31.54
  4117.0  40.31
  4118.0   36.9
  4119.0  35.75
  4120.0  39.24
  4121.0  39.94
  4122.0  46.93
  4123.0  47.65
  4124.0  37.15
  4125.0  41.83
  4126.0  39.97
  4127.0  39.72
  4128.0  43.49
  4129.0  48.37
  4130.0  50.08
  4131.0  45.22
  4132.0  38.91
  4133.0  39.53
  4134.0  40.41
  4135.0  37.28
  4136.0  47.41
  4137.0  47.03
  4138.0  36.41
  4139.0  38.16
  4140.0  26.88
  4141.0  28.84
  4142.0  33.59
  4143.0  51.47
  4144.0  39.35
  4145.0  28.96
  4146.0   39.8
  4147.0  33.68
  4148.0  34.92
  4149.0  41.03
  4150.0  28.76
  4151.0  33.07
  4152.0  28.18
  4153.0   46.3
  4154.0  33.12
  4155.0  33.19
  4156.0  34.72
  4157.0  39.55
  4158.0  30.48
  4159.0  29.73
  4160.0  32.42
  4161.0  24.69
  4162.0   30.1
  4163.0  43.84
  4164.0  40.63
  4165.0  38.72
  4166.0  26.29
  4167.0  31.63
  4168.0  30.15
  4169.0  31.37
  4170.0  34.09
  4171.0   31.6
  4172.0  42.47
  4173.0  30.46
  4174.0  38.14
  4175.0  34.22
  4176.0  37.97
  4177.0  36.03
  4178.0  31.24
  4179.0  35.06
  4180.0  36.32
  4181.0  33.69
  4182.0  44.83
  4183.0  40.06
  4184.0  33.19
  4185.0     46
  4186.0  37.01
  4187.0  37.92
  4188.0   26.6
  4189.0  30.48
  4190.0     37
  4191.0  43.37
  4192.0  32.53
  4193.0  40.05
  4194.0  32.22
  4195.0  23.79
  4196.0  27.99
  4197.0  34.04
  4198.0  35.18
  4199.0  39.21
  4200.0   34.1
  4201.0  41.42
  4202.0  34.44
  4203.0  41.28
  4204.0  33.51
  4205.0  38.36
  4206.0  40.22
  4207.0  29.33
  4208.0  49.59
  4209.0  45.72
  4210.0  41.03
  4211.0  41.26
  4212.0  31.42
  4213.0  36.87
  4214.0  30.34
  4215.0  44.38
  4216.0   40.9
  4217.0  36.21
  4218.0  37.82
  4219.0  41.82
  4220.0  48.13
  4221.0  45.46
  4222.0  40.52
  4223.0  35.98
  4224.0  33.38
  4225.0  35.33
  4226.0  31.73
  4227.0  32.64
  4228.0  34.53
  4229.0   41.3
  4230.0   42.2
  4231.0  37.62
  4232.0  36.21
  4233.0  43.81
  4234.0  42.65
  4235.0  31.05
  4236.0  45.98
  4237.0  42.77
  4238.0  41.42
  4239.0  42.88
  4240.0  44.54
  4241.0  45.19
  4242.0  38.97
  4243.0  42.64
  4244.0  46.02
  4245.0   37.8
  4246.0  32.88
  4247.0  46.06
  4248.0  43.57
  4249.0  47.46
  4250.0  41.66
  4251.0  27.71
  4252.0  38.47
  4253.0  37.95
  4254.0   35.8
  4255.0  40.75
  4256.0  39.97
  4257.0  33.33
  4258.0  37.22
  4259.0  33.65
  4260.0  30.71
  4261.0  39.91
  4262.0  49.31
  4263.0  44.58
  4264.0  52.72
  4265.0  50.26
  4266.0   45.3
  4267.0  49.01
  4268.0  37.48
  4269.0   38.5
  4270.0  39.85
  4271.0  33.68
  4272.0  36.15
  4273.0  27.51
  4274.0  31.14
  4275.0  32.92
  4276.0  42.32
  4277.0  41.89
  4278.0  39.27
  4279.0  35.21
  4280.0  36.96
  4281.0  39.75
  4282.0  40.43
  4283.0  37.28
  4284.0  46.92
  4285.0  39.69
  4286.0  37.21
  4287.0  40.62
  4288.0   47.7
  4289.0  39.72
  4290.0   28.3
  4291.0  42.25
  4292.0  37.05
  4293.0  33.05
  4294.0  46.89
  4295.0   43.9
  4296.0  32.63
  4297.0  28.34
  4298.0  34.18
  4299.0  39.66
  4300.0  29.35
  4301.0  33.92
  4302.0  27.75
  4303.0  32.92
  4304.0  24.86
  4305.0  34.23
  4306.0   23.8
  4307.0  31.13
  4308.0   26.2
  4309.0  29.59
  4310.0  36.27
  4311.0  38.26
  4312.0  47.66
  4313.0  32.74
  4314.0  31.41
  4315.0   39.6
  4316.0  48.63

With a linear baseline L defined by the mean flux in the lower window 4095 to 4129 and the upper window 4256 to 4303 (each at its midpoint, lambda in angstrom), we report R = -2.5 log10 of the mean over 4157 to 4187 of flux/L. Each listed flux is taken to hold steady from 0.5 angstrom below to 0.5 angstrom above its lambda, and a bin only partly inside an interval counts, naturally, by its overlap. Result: 0.06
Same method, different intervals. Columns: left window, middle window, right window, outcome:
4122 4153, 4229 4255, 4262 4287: -0.02 mag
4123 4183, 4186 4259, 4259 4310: -0.03 mag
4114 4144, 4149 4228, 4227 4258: 0.12 mag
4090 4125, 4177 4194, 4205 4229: 0.04 mag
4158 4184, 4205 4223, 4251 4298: -0.10 mag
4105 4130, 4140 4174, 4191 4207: 0.09 mag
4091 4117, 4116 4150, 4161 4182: -0.15 mag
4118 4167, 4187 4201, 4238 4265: 0.15 mag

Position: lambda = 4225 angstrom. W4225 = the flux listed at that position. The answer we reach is 35.33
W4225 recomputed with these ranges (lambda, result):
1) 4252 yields 38.47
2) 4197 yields 34.04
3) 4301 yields 33.92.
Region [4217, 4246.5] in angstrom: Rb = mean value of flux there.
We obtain 39.7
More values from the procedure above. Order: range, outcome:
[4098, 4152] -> 37.8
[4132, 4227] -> 36.3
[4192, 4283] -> 38.8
